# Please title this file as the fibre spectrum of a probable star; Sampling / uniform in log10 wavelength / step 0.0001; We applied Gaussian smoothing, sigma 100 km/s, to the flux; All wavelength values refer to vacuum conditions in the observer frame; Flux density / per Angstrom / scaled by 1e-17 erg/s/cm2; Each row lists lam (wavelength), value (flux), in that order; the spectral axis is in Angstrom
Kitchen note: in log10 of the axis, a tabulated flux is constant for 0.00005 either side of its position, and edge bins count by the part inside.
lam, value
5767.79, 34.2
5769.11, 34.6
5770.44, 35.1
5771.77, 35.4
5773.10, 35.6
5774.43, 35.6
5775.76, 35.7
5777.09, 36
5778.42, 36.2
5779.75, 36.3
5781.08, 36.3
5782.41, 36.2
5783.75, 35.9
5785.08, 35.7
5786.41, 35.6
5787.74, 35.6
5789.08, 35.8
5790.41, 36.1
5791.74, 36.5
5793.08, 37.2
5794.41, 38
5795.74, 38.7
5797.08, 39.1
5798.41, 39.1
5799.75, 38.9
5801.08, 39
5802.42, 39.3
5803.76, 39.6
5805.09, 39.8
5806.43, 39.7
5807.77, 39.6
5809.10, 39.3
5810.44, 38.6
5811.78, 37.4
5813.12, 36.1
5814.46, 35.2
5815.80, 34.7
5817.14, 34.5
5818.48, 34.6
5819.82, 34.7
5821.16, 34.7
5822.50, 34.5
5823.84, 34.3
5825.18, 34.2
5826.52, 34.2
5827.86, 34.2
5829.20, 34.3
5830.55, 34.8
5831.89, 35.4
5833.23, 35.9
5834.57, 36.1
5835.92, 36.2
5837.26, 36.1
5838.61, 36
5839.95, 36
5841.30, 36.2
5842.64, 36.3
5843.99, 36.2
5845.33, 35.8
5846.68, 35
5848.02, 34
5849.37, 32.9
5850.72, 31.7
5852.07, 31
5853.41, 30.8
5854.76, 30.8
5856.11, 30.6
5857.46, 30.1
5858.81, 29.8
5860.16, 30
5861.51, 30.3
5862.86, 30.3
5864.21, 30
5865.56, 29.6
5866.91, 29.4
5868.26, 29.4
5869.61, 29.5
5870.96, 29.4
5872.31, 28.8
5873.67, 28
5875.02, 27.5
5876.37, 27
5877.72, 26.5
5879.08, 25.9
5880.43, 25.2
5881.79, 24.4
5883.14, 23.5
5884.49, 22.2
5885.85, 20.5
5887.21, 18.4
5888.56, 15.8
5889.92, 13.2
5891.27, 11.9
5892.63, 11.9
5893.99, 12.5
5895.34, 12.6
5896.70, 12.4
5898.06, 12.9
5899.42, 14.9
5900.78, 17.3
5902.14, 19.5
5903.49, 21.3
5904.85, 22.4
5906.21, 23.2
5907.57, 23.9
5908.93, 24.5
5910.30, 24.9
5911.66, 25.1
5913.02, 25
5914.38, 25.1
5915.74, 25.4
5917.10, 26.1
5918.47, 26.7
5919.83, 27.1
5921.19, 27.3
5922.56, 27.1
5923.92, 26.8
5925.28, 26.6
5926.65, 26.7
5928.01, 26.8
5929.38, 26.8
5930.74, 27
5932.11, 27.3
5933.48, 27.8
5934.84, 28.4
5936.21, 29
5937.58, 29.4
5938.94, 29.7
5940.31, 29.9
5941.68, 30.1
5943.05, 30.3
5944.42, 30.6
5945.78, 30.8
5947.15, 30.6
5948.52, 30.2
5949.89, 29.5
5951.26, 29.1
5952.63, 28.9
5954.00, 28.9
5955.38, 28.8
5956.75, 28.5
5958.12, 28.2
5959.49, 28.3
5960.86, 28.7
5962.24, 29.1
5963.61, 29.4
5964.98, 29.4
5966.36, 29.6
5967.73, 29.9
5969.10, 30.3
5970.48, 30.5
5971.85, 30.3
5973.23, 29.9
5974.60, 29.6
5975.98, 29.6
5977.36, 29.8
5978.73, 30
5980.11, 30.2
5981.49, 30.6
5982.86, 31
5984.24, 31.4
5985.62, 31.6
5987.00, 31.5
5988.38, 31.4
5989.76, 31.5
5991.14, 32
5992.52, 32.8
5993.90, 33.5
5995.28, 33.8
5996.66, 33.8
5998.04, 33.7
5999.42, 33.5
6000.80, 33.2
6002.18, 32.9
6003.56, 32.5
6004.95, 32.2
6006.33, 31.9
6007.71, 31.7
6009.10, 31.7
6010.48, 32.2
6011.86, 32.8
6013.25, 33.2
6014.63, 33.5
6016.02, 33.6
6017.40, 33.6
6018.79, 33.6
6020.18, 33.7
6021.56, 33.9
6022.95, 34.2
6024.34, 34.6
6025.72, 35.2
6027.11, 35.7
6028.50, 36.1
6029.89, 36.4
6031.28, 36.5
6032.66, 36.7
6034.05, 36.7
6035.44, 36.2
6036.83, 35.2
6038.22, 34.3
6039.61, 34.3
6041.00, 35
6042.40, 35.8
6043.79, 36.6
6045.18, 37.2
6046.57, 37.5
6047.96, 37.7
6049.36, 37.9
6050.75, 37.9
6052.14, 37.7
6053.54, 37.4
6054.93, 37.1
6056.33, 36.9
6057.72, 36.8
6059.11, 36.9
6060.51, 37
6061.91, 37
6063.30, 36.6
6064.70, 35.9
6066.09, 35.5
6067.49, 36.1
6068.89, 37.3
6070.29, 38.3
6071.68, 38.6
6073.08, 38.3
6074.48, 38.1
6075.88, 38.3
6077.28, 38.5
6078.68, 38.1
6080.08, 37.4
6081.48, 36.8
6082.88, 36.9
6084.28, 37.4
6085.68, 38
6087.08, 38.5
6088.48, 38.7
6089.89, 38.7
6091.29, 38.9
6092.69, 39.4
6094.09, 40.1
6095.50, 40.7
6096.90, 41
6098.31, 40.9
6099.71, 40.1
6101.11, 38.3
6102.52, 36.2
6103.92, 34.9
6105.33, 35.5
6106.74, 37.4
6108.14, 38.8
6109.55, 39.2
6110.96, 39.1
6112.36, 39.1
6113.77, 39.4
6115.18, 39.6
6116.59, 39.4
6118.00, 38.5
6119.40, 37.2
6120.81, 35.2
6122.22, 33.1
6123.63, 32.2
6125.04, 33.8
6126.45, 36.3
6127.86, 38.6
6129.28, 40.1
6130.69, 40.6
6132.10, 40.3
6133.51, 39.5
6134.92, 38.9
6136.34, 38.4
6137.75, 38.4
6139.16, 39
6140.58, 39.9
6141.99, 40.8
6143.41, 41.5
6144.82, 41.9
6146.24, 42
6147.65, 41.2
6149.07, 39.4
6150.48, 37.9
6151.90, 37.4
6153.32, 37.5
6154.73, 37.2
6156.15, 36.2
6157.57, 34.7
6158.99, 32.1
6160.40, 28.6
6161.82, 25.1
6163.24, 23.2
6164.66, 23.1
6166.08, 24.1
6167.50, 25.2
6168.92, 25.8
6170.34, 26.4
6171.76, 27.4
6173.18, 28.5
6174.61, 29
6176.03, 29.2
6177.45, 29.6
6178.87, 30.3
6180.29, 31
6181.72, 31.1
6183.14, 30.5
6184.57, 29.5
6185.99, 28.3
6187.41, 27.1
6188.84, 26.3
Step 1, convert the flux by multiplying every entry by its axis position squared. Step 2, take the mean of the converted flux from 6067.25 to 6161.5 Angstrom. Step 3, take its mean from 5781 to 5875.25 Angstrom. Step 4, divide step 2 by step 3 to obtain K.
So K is 1.21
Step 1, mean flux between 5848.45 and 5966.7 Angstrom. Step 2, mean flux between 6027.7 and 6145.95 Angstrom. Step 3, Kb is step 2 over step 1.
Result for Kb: 1.45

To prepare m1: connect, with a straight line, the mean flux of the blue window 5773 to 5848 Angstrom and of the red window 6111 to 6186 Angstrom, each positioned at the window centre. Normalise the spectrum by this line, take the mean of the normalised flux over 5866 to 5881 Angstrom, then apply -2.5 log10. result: 0.28 mag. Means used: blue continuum 36.4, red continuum 34.5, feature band 27.9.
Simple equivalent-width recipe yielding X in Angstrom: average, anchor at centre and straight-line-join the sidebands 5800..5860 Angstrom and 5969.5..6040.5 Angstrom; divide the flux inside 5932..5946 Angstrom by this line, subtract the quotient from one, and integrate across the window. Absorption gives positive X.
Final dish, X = 1.8 Angstrom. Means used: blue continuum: 35.2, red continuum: 32.9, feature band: 29.4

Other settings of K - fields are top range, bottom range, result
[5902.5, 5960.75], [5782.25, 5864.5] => 0.80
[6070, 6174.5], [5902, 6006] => 1.33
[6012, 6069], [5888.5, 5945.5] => 1.58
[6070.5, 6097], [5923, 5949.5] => 1.41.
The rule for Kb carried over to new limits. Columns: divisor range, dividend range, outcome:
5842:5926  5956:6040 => 1.27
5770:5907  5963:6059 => 1.08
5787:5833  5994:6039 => 0.93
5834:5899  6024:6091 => 1.36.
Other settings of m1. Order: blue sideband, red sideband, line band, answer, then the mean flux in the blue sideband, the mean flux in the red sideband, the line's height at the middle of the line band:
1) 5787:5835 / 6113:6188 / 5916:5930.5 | 0.317 mag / 36.7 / 34.2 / 35.8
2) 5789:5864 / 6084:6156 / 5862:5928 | 0.474 mag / 35.3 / 38.5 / 36.1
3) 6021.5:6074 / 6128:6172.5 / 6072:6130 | -0.067 mag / 36.5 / 35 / 35.7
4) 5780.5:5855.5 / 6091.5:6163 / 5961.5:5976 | 0.231 mag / 36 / 37.8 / 36.8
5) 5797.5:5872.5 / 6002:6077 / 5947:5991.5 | 0.176 mag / 34.4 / 35.6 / 35.2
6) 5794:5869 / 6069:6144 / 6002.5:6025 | 0.127 mag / 34.8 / 38.3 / 37.1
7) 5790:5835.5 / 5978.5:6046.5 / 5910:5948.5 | 0.250 mag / 36.7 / 33.6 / 34.9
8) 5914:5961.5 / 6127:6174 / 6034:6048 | -0.144 mag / 28.3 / 34.8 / 31.5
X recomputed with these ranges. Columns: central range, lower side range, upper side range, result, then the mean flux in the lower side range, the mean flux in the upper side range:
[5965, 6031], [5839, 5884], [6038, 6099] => 5.3 Angstrom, 30.4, 37.6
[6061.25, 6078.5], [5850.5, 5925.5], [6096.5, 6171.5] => -2.3 Angstrom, 24.3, 36.1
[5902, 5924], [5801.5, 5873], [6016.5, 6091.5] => 6.4 Angstrom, 34.1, 36.7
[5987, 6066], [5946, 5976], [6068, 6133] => -3.0 Angstrom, 29.4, 38.1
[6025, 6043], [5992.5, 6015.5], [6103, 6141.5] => -0.8 Angstrom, 32.9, 37.9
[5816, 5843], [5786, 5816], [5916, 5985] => 0.7 Angstrom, 37.8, 29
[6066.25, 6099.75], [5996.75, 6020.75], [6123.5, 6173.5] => -4.4 Angstrom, 32.9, 34.9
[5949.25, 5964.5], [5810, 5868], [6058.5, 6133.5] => 2.9 Angstrom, 33.7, 37.9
